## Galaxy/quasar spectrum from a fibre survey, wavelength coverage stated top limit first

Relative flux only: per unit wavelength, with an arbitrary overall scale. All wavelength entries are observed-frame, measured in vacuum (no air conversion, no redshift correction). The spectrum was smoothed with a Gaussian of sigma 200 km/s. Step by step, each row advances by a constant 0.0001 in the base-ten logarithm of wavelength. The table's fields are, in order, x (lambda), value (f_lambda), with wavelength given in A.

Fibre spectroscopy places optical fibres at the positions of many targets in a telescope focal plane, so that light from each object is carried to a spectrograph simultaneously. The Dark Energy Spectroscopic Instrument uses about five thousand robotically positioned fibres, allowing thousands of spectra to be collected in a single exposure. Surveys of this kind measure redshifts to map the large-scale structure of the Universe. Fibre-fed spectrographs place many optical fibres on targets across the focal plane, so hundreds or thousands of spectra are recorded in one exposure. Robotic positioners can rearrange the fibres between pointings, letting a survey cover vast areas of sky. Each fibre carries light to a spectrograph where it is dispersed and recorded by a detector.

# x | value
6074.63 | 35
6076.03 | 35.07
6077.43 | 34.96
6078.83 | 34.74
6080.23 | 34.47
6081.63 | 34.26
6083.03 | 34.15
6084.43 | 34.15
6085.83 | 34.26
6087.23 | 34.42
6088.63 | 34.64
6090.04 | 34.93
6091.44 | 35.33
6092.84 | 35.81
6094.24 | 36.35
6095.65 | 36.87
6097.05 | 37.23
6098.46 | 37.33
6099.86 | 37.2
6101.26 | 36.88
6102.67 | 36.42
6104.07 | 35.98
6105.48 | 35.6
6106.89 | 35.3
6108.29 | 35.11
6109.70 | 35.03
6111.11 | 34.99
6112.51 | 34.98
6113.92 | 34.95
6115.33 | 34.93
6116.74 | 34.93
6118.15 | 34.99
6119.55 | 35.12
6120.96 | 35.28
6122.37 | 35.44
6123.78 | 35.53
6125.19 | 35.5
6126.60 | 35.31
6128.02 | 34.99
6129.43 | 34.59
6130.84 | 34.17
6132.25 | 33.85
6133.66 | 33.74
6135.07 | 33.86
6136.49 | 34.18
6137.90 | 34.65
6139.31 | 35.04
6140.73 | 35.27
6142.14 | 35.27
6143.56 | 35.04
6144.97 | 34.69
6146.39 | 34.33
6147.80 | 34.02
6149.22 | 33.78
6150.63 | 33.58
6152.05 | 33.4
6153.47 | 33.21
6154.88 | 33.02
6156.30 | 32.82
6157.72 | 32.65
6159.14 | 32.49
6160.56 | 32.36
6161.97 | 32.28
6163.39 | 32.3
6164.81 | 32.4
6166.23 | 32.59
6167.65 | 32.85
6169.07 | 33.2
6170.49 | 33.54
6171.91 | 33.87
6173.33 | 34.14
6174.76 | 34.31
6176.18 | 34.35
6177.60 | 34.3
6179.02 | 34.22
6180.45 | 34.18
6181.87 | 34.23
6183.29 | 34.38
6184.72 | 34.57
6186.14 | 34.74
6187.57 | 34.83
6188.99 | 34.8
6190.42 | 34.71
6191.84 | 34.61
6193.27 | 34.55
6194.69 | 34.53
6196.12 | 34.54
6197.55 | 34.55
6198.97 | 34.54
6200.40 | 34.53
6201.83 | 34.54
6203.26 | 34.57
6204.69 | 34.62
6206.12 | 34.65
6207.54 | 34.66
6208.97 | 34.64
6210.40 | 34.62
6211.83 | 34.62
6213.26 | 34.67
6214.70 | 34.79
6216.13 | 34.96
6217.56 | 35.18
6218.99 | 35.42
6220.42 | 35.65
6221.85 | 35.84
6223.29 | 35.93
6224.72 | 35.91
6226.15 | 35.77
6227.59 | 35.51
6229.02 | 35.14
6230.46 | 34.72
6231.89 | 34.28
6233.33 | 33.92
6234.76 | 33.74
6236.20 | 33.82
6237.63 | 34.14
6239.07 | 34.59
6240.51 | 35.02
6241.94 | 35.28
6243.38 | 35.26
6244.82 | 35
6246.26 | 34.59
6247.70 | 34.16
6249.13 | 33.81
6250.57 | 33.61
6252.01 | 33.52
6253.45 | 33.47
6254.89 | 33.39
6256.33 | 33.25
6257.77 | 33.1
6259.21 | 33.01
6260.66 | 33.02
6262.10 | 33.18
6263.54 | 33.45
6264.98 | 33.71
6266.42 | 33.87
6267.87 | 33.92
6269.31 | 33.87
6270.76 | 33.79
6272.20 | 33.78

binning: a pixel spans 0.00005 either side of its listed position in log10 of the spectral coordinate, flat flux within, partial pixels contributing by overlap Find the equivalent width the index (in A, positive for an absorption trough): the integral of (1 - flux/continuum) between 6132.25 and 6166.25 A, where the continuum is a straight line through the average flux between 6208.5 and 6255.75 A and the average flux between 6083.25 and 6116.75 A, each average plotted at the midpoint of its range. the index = 1.53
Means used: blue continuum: 35.6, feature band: 33.6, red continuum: 34.7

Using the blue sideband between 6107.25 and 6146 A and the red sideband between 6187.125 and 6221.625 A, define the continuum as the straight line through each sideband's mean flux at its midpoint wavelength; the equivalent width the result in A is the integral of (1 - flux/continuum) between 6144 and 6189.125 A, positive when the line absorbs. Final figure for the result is 1.5 A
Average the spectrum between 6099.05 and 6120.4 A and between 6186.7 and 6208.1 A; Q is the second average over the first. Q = 0.97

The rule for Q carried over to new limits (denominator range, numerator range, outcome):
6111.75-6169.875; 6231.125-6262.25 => 1.00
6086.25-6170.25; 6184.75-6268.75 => 1.00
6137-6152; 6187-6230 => 1.01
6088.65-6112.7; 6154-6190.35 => 0.93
